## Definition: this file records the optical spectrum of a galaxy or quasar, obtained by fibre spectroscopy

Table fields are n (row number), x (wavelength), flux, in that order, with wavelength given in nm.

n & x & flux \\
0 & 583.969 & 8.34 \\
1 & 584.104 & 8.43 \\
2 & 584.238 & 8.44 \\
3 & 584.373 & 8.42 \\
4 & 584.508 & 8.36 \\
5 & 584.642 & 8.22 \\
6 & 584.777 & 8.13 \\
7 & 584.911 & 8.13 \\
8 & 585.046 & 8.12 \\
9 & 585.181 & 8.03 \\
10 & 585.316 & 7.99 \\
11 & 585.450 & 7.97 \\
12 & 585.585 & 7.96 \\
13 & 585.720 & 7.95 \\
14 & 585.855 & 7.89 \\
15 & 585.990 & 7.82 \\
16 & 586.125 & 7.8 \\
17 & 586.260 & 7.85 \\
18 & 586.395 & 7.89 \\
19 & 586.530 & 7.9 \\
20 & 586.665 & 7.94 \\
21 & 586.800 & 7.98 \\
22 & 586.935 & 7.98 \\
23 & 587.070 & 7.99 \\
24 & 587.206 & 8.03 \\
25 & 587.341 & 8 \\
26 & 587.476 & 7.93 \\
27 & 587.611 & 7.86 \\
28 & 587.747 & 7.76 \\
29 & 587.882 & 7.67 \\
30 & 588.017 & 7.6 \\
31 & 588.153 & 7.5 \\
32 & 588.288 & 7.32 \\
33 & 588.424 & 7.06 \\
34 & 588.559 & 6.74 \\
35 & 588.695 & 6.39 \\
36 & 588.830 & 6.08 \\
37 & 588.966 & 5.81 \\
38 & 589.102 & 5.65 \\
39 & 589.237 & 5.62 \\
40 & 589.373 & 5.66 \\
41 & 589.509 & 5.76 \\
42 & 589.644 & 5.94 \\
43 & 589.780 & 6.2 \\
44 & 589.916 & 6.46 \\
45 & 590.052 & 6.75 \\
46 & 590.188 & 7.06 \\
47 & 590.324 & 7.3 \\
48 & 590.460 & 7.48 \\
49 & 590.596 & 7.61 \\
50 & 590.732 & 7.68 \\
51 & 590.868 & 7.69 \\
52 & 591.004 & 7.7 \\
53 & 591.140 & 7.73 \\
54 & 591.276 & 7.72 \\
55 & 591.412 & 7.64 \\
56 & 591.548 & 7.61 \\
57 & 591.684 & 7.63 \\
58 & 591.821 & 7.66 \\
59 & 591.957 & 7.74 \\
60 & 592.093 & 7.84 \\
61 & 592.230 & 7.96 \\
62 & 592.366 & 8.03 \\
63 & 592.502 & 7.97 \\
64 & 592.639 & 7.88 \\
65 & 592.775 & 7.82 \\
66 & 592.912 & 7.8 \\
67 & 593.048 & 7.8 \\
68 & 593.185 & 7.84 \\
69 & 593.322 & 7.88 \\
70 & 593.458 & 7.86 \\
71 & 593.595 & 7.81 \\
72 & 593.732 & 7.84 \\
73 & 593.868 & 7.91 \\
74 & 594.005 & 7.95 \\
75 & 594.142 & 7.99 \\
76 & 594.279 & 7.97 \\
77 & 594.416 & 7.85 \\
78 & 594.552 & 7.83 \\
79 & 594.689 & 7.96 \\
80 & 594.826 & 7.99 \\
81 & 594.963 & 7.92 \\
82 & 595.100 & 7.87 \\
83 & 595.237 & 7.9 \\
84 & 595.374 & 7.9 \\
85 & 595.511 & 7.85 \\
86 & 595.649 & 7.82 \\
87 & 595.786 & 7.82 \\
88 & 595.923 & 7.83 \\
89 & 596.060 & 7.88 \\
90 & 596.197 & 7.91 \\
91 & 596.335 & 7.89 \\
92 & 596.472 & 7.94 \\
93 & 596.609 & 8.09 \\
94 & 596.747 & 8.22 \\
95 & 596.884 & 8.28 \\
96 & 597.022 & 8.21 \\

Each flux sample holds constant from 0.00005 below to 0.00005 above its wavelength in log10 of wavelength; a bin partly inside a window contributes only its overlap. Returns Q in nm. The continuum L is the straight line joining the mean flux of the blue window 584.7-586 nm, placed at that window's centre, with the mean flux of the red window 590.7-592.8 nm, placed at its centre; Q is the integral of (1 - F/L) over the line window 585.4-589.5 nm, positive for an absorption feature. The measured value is 0.30 nm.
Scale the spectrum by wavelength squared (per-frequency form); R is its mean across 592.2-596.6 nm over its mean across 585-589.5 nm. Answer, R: 1.09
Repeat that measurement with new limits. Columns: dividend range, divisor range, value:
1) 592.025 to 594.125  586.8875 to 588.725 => 1.06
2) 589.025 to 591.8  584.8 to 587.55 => 0.89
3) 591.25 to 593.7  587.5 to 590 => 1.19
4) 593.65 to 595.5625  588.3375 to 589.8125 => 1.32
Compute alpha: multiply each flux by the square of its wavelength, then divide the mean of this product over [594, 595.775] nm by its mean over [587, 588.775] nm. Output 1.08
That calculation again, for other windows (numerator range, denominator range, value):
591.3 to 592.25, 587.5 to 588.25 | 1.02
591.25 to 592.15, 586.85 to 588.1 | 0.99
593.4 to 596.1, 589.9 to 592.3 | 1.06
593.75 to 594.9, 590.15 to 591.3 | 1.06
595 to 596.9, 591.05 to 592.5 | 1.04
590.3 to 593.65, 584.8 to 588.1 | 1.00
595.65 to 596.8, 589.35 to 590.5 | 1.24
